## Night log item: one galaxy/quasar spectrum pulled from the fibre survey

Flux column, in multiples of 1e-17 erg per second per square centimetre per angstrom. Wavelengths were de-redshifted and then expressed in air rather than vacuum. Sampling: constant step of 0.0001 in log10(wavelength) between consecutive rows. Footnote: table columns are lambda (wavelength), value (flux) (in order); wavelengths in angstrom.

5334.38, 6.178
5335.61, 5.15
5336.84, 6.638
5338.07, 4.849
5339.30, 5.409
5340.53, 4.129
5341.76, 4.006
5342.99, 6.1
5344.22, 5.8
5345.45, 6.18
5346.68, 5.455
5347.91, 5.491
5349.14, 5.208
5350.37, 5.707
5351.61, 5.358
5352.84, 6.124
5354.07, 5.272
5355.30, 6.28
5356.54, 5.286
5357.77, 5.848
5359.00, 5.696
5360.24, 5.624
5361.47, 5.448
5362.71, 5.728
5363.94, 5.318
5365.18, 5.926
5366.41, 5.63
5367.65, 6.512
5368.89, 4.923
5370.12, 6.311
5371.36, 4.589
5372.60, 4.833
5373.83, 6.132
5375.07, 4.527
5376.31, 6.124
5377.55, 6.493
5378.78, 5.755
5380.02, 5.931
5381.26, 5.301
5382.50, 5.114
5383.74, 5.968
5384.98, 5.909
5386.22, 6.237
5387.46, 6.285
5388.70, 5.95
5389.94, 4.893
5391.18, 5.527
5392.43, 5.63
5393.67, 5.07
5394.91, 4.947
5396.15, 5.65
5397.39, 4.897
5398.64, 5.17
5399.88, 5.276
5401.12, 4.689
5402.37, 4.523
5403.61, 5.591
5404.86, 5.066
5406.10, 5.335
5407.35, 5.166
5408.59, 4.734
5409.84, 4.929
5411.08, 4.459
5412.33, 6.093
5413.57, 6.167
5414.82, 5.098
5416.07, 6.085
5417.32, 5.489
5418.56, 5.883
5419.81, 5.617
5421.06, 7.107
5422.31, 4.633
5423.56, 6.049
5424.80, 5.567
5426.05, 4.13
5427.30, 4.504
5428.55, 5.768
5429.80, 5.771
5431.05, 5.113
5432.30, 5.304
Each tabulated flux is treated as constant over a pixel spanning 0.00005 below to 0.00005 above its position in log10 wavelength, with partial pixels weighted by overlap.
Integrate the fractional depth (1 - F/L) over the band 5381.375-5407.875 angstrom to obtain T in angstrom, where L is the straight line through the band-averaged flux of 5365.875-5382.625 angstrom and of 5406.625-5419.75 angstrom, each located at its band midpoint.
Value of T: 0.6 angstrom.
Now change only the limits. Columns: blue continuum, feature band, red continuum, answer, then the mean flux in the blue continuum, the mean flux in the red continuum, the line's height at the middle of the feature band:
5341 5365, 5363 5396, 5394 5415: -1.53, 5.57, 5.17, 5.36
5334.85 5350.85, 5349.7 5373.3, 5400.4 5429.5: -0.95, 5.4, 5.34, 5.38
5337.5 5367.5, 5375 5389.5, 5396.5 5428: -1.16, 5.51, 5.3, 5.4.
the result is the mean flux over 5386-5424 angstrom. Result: 5.42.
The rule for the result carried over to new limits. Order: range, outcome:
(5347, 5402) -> 5.55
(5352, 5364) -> 5.68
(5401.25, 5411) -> 5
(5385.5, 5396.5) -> 5.58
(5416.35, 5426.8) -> 5.57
